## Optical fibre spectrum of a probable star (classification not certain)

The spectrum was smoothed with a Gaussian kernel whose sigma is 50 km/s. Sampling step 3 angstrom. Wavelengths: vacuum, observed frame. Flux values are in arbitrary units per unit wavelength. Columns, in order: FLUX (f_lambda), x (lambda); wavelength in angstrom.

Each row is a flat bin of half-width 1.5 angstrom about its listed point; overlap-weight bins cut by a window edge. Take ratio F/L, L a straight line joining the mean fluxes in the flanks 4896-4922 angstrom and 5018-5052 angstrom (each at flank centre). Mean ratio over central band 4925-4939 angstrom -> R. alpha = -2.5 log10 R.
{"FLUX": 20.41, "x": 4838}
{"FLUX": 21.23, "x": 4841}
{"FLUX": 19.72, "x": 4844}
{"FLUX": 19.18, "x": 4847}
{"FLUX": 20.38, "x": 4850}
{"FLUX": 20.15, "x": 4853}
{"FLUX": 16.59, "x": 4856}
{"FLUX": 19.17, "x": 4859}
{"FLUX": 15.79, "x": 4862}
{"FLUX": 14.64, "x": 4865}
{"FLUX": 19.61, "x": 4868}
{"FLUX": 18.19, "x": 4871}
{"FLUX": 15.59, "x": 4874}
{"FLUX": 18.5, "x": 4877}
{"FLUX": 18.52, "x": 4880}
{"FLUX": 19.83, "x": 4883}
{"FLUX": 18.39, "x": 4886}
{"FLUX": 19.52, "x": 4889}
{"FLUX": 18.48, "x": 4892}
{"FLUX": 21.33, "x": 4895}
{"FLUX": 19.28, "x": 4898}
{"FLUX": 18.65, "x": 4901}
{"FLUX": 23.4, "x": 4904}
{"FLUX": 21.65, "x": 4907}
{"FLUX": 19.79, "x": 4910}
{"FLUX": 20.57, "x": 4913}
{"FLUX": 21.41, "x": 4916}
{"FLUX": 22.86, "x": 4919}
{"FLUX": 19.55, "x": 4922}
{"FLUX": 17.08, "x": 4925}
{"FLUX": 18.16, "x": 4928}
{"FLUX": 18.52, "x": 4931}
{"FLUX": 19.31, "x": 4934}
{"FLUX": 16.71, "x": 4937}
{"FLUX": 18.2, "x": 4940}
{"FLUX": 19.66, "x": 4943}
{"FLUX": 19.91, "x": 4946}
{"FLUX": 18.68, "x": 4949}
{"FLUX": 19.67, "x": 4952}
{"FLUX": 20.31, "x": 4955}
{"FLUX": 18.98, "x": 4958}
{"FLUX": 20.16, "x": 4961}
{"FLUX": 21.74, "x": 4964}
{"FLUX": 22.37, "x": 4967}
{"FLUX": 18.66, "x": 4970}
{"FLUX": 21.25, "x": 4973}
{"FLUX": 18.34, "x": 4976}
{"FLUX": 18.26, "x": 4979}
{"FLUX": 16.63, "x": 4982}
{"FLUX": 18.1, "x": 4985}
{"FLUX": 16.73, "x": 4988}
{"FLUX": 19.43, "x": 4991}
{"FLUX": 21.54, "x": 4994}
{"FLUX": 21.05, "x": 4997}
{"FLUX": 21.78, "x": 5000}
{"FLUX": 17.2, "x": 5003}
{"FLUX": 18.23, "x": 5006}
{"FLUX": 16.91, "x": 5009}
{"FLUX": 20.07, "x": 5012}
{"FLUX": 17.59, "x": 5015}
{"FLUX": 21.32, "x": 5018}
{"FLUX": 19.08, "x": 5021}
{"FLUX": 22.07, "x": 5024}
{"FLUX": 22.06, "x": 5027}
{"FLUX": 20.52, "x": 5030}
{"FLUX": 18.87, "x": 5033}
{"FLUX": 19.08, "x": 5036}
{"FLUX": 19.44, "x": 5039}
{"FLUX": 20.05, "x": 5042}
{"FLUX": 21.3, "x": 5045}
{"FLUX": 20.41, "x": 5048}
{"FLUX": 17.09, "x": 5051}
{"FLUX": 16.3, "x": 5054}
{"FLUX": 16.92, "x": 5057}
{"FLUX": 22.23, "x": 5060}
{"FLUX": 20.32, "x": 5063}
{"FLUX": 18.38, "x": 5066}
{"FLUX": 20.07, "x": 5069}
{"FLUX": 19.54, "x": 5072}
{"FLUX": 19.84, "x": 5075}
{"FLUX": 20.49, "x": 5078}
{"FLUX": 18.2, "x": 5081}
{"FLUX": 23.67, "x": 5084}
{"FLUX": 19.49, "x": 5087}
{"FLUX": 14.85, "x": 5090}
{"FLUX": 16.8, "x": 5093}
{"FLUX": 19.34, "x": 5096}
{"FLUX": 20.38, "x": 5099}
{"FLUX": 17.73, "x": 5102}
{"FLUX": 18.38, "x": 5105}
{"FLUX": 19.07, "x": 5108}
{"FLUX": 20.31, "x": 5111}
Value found 0.15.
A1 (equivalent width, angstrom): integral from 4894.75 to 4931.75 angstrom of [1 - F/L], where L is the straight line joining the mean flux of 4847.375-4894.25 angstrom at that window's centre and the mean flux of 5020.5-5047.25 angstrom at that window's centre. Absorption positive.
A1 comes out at -2.7 angstrom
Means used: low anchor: 18.3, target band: 20.2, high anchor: 20.3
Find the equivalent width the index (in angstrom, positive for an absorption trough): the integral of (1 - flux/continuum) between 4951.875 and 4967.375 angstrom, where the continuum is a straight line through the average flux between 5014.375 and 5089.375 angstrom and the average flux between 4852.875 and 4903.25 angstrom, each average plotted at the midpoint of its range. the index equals -1.2 angstrom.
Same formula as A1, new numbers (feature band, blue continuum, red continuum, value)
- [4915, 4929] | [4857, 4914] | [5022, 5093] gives -0.5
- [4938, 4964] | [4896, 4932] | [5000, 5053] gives 0.5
